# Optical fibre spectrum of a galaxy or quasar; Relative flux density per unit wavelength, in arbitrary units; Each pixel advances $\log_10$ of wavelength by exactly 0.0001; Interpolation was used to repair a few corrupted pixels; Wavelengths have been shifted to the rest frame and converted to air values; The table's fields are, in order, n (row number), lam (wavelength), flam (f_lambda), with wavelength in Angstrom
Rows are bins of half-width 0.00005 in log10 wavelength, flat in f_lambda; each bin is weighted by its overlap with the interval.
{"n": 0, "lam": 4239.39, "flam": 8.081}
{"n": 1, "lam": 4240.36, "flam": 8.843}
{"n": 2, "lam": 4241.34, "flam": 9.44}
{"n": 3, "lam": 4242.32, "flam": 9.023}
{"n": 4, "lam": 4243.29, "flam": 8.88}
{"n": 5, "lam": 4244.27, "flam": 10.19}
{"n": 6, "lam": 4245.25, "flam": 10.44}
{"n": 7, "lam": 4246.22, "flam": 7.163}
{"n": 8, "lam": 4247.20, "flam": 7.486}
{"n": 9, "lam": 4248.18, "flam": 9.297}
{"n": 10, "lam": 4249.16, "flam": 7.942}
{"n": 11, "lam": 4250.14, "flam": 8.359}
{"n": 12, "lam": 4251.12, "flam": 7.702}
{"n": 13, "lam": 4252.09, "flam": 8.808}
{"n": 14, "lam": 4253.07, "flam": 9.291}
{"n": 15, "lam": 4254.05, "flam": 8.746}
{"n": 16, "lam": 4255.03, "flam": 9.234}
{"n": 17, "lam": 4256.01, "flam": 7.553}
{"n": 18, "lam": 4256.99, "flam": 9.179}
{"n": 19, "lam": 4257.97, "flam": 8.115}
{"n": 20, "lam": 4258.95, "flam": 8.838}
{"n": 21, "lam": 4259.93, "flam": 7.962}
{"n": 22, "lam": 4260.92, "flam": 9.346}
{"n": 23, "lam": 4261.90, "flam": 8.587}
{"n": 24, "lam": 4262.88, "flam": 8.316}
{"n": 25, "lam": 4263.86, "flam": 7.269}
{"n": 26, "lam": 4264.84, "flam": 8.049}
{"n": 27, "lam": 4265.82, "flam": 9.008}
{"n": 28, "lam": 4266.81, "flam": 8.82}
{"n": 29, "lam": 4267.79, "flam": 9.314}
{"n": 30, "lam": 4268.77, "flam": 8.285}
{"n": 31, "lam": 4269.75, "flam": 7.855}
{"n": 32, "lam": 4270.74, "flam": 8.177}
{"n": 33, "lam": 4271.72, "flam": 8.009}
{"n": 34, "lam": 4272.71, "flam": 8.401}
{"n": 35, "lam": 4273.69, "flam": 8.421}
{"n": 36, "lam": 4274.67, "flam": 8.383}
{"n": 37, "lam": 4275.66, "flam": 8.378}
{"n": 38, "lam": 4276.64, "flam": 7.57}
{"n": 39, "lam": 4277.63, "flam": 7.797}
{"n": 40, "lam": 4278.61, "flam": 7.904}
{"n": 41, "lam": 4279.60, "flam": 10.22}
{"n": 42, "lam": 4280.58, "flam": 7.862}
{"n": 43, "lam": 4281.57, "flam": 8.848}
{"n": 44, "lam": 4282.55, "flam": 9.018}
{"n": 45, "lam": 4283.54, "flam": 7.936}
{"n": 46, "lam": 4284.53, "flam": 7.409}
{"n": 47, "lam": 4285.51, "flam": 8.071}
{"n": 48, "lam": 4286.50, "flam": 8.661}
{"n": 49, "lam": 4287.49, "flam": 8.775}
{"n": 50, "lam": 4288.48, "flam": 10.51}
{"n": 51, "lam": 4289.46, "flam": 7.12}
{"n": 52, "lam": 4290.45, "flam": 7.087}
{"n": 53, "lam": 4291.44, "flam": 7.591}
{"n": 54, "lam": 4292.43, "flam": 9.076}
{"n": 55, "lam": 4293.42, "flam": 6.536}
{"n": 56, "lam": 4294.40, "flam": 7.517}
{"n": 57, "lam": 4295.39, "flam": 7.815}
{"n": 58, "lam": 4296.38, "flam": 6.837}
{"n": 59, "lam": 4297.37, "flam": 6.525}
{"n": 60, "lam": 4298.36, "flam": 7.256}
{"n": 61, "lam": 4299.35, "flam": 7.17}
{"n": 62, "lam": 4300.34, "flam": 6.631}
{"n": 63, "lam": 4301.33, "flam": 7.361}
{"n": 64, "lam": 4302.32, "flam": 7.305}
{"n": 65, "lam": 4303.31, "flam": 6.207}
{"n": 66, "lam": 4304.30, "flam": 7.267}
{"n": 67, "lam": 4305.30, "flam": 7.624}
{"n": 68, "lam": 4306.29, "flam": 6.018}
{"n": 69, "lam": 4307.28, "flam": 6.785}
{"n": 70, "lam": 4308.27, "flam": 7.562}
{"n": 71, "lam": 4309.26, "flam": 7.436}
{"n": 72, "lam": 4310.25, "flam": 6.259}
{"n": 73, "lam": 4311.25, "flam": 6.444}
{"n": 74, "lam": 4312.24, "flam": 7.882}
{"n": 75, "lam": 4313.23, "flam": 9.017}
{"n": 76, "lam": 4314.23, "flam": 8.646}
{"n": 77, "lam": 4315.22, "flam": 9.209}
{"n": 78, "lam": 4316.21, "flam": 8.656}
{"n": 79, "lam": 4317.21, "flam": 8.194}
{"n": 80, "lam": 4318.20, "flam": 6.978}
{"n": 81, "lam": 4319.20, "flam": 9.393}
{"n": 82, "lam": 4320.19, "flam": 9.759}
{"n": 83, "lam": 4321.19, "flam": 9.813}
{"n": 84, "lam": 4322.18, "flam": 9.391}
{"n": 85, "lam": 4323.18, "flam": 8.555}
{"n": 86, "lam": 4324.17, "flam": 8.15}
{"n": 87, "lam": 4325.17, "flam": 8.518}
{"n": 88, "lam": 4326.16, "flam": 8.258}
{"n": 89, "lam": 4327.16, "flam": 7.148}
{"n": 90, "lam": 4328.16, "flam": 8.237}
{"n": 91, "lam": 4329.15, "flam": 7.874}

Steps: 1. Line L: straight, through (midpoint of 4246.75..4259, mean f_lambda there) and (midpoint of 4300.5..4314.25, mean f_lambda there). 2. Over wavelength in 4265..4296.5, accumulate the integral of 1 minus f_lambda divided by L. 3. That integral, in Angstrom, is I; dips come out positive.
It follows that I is -1.6 Angstrom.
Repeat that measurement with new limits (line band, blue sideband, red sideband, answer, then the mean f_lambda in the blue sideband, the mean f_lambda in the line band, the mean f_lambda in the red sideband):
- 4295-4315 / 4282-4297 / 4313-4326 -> 2.8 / 7.99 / 7.23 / 8.77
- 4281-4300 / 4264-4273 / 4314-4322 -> 1.6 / 8.39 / 7.87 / 8.86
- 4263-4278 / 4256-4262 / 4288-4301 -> 0.0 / 8.57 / 8.25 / 7.51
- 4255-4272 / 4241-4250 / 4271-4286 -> 0.2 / 8.84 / 8.42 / 8.28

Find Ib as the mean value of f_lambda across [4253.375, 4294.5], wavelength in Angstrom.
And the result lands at 8.34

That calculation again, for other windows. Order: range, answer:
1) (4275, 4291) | 8.32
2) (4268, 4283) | 8.36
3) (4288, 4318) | 7.51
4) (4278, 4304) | 7.81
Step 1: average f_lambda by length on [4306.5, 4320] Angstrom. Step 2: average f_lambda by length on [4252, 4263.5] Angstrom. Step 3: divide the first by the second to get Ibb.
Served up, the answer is 0.91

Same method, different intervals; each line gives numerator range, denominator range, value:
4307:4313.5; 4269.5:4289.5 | 0.87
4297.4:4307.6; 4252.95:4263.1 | 0.80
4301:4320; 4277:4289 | 0.89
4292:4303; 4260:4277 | 0.87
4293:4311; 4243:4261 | 0.81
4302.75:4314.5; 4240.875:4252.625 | 0.83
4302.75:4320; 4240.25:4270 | 0.89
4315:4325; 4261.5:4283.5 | 1.05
